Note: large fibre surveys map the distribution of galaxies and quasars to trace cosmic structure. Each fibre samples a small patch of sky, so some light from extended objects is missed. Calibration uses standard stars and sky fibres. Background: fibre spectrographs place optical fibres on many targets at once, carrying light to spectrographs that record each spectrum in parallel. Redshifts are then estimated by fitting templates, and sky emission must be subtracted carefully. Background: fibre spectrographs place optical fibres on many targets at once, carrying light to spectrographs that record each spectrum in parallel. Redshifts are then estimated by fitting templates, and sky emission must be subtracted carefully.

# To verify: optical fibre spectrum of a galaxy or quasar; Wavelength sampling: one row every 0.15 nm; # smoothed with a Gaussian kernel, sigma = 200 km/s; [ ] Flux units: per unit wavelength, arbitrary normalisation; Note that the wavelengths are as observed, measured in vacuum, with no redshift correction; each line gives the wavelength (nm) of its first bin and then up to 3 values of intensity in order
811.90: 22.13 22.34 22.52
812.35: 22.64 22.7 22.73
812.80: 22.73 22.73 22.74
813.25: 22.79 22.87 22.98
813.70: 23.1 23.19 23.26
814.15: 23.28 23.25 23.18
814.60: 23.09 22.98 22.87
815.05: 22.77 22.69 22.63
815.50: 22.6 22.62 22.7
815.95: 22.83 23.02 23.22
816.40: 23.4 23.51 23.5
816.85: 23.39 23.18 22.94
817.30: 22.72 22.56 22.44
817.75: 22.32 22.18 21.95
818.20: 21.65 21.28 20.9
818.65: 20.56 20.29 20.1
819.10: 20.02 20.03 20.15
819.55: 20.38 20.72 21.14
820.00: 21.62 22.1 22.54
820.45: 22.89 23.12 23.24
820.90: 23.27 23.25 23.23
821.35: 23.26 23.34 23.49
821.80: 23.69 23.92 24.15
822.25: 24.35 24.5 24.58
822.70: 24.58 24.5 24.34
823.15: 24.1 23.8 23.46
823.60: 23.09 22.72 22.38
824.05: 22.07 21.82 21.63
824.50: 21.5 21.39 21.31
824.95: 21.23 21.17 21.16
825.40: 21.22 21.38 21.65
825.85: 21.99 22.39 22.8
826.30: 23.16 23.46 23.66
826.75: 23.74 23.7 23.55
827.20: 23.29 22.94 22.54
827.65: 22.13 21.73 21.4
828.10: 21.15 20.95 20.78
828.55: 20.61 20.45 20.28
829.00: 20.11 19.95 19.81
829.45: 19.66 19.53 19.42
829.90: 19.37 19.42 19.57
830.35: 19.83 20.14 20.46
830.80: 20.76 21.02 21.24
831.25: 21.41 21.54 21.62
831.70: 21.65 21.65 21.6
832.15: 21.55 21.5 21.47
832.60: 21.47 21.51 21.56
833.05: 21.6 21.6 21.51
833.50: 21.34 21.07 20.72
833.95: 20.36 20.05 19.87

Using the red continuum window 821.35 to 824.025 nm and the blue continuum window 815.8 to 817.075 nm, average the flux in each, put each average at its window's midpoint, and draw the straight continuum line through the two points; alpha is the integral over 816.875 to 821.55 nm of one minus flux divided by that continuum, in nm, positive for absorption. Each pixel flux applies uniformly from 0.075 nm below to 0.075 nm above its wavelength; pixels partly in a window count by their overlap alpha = 0.308 nm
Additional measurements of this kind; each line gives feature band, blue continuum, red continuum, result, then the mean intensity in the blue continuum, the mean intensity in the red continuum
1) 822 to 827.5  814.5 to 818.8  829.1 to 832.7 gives -0.352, 22.6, 20.7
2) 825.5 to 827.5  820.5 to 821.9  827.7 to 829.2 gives -0.135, 23.3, 20.8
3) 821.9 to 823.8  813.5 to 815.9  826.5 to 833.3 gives -0.172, 22.9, 21.2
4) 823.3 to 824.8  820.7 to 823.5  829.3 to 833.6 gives 0.063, 23.9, 20.9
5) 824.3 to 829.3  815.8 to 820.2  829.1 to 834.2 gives -0.147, 21.9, 20.8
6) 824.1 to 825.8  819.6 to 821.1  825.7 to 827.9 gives 0.097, 22.3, 22.9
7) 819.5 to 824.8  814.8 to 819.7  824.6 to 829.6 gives -0.260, 22.1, 21.7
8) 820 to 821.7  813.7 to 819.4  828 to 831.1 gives -0.105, 22.4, 20.2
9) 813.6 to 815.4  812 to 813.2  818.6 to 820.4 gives -0.071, 22.7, 20.8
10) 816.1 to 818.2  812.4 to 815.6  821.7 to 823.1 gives 0.052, 22.9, 24.3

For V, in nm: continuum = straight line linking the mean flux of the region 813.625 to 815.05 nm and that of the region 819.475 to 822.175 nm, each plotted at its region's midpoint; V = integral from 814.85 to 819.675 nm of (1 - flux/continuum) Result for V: 0.18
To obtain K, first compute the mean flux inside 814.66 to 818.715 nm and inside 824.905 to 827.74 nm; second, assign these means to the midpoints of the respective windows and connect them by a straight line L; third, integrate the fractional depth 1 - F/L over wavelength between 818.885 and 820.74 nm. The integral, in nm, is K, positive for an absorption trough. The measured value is 0.10 nm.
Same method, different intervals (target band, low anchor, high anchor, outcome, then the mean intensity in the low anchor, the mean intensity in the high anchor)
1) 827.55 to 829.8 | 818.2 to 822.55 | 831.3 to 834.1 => 0.11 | 22.2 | 21.4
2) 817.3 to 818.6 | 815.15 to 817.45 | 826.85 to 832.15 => 0.05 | 23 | 21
